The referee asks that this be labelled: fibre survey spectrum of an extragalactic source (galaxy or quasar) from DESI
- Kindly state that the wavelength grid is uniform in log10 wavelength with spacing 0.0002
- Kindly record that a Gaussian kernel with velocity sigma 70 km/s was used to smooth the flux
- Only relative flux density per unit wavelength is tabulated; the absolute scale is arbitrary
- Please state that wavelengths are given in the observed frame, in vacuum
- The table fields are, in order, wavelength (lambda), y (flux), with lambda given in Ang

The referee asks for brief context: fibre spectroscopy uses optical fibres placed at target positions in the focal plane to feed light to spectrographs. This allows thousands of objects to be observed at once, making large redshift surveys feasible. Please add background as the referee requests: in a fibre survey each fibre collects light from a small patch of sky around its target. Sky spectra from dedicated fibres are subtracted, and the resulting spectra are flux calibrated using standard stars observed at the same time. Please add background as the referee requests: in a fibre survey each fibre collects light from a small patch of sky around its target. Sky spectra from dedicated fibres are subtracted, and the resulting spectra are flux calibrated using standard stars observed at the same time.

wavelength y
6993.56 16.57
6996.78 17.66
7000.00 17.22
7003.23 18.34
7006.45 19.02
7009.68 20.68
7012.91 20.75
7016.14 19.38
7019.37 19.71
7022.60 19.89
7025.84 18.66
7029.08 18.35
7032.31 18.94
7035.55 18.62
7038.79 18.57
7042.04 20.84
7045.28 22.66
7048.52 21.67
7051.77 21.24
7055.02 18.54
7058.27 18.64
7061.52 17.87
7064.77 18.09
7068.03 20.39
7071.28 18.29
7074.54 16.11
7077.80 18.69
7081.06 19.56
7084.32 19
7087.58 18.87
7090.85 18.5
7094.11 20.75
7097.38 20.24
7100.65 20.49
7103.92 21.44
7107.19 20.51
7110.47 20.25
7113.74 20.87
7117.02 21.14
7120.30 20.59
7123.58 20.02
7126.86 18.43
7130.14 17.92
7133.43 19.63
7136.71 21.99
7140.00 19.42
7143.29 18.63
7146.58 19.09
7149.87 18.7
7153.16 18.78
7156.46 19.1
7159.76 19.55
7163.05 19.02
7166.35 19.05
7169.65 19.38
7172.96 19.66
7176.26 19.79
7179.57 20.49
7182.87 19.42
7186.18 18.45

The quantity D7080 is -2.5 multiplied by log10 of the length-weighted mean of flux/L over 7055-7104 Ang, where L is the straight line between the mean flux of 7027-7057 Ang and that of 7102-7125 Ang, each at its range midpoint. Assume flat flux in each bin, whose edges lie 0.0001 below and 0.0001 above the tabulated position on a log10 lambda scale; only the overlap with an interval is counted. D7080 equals 0.07 mag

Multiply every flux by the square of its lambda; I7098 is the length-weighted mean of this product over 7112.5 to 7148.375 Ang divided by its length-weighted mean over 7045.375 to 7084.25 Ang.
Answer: 1.1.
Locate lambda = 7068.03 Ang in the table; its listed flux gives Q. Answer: 20.39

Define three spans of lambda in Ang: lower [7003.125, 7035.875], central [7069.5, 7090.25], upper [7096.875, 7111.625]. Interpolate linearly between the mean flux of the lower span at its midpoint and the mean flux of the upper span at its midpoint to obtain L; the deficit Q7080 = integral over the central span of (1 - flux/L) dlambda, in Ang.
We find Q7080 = 1.9 Ang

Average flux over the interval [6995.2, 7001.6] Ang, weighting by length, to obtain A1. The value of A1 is 17.4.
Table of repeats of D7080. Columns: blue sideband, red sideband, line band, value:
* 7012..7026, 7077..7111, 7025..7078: 0.03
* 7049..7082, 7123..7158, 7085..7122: -0.07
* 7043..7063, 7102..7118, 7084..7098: 0.06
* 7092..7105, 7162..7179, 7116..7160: 0.03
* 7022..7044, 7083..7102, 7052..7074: 0.04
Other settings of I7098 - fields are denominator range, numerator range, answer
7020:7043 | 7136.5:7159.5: 1.04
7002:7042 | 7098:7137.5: 1.08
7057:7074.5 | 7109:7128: 1.12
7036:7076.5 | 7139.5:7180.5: 1.02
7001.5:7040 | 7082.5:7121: 1.07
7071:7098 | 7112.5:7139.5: 1.07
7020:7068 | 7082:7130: 1.04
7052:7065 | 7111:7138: 1.10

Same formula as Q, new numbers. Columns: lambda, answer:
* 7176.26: 19.79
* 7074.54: 16.11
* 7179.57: 20.49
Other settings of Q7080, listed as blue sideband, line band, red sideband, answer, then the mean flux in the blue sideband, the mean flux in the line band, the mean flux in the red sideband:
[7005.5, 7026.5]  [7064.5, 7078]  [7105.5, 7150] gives 1.0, 19.8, 18.3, 19.8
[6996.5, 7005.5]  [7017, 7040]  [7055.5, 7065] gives -1.2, 17.9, 19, 18.3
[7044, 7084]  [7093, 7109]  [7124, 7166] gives -1.2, 19.3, 20.7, 19.2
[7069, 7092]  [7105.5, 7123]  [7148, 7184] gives -1.7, 18.5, 20.6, 19.4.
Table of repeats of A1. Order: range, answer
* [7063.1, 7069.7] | 19.2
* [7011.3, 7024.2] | 19.9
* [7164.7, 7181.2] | 19.7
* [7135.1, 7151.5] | 19.6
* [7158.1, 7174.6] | 19.3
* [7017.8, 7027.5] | 19.4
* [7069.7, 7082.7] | 18.2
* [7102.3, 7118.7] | 20.8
